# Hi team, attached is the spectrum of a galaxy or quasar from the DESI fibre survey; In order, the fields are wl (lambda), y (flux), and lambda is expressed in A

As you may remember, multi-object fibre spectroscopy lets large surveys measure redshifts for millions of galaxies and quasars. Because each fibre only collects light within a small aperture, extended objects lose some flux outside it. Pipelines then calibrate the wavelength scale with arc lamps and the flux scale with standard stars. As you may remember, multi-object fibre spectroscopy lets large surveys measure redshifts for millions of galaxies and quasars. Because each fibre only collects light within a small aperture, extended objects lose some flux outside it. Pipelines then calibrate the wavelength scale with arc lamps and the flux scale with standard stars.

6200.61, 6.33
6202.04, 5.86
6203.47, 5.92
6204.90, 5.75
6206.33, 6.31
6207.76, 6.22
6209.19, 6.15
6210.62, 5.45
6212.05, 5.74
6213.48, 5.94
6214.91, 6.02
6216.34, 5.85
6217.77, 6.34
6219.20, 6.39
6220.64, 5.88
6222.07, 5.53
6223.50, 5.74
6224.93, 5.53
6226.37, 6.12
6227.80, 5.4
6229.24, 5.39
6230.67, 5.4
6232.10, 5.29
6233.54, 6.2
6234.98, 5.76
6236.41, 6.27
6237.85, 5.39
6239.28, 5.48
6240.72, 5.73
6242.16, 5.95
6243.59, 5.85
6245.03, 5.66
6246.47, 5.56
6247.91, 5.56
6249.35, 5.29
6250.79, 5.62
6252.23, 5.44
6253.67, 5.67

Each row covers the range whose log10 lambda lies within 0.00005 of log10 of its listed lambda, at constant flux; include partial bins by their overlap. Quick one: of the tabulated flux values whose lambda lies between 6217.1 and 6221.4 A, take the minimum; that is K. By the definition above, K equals 5.88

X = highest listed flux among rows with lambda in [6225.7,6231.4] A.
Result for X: 6.12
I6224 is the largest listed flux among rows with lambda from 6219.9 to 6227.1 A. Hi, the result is 6.12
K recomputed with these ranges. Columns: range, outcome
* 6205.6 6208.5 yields 6.22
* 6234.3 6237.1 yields 5.76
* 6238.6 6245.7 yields 5.48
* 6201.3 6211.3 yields 5.45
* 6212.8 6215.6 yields 5.94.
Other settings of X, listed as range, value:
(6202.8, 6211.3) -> 6.31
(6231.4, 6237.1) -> 6.27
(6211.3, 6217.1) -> 6.02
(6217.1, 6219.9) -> 6.39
